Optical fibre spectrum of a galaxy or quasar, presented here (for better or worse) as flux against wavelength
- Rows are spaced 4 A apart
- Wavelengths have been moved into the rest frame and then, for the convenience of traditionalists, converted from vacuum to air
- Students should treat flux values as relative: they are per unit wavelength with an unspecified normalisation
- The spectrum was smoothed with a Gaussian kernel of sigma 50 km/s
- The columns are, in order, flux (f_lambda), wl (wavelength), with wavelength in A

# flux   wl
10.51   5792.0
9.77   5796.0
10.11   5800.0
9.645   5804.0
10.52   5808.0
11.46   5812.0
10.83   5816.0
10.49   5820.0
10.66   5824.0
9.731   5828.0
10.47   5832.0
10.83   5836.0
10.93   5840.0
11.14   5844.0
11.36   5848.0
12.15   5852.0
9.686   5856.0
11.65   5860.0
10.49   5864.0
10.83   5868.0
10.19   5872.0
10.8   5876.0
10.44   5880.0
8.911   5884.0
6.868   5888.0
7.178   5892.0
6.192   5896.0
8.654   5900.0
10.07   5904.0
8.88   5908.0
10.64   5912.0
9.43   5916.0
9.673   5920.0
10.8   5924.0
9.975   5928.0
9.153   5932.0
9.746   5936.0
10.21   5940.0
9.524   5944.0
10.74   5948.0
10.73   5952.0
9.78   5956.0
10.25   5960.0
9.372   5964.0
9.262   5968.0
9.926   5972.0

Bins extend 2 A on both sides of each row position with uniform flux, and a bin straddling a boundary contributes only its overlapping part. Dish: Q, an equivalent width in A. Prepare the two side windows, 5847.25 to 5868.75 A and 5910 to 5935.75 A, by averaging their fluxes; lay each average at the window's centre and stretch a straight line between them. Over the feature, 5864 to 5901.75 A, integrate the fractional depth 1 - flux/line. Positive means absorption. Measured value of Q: 5.8 A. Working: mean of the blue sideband 11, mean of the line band 8.98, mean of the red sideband 9.93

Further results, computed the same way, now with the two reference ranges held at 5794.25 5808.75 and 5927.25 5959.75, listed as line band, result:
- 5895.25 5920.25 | 2.03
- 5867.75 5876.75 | -0.50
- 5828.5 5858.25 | -2.70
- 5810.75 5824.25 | -1.19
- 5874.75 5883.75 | -0.26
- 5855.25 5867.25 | -0.90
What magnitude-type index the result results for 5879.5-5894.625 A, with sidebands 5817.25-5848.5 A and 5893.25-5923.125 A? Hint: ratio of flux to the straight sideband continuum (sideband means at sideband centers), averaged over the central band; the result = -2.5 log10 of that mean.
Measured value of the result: 0.19 mag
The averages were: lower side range 10.7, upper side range 9.09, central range 8.05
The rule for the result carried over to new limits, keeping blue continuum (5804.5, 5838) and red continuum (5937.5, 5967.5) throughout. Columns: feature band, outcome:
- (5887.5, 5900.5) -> 0.402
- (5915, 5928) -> 0.017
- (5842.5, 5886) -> -0.029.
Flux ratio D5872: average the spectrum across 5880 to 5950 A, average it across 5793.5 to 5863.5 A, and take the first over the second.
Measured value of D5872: 0.87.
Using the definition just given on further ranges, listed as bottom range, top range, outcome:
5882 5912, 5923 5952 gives 1.21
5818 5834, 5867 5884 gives 1.00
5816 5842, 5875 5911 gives 0.82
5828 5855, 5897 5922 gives 0.86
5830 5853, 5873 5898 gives 0.76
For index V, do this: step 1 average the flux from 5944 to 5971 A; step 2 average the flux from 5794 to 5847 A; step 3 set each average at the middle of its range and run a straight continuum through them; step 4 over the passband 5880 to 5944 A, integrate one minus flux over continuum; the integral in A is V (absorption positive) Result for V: 6.3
